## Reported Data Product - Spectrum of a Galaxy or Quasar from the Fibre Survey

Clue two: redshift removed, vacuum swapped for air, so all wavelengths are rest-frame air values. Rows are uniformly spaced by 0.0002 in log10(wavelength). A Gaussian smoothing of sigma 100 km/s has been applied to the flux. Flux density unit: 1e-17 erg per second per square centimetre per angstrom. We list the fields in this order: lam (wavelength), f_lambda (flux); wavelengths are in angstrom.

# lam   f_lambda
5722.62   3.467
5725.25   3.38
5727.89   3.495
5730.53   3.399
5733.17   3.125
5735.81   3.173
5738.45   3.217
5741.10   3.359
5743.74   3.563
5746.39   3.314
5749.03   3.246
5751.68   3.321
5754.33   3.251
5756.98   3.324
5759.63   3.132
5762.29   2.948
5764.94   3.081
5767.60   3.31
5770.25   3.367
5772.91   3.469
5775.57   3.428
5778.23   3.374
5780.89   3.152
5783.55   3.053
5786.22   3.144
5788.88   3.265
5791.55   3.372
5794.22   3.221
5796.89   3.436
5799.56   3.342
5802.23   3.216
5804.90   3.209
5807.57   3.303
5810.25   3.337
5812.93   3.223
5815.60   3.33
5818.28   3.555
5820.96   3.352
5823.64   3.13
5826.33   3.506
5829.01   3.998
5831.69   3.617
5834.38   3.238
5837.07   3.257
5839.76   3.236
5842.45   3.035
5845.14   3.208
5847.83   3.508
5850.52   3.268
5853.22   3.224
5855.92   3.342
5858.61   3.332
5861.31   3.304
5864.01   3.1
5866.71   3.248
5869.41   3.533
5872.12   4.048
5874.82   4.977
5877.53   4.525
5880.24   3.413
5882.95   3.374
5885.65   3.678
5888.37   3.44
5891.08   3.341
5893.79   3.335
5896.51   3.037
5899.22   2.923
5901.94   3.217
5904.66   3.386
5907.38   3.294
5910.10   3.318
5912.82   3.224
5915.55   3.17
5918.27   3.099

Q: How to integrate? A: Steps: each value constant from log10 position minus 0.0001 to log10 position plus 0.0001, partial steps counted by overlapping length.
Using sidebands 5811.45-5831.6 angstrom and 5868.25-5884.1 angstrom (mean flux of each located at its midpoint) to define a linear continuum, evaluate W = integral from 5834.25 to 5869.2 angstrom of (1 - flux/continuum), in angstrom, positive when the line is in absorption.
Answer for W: 4.5 angstrom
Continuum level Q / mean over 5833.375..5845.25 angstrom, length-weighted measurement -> 3.19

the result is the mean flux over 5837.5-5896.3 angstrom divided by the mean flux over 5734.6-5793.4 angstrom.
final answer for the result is 1.1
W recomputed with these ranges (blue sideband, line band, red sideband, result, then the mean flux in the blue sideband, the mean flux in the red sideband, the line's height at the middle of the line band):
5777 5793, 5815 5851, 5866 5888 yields 1.72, 3.23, 3.85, 3.55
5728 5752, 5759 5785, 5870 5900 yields 1.17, 3.31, 3.65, 3.39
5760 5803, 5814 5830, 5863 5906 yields -0.44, 3.26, 3.54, 3.37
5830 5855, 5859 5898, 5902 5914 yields -3.43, 3.3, 3.3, 3.3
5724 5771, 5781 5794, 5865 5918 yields 0.51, 3.28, 3.49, 3.34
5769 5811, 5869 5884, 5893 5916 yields -3.66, 3.29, 3.21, 3.23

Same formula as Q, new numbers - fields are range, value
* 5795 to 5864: 3.33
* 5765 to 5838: 3.34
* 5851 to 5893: 3.58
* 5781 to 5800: 3.25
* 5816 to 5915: 3.43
